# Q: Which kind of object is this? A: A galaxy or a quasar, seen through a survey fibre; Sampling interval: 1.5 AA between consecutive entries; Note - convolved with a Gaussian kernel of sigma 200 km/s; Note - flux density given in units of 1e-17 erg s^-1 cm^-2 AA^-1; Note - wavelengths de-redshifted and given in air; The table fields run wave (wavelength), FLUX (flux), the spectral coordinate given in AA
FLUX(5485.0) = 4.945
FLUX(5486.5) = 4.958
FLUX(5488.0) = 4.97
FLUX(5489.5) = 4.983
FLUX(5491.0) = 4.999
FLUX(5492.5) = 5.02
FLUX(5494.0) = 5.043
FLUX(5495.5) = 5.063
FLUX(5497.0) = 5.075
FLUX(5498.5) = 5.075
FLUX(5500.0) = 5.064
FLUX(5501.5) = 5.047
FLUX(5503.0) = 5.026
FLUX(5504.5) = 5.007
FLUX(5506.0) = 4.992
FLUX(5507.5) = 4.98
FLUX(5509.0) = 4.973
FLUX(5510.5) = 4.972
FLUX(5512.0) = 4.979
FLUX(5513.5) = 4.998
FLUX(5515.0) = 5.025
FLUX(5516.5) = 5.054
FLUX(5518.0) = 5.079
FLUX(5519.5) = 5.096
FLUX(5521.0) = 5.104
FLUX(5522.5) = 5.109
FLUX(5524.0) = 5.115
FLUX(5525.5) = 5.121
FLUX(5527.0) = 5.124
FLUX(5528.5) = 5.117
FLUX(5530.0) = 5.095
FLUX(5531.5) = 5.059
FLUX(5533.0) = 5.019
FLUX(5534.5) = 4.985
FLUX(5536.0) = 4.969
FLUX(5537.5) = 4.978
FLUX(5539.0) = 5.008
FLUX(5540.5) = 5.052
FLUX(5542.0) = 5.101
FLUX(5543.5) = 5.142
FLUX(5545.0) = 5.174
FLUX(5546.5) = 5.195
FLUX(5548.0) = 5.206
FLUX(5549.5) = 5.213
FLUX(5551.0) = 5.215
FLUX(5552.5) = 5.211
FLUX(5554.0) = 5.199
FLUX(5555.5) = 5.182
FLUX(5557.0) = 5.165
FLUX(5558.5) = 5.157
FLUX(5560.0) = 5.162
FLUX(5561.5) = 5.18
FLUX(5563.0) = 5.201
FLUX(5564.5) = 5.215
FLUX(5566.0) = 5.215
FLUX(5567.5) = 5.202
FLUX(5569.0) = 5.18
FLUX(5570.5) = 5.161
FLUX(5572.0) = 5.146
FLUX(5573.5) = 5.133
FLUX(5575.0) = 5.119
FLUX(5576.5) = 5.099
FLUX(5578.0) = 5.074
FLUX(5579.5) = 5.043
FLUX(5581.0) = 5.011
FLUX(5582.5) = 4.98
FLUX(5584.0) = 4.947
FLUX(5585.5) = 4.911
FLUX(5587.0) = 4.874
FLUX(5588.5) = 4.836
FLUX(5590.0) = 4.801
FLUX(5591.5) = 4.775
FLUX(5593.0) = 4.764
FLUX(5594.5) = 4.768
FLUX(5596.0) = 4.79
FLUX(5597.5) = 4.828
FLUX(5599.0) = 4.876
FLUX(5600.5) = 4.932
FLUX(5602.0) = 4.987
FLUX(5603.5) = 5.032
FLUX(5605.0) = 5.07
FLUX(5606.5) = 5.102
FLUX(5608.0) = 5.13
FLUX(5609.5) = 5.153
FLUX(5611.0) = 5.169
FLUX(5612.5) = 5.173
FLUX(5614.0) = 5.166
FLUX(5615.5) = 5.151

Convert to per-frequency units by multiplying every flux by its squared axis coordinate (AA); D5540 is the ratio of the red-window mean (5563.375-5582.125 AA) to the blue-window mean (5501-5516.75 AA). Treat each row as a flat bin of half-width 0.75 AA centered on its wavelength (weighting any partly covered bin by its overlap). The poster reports 1.05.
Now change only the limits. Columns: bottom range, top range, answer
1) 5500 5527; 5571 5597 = 1.01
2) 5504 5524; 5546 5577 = 1.05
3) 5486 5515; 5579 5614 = 1.02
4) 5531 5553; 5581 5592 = 0.97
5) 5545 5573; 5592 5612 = 0.97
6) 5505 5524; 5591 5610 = 1.01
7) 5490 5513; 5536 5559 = 1.04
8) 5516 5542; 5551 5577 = 1.03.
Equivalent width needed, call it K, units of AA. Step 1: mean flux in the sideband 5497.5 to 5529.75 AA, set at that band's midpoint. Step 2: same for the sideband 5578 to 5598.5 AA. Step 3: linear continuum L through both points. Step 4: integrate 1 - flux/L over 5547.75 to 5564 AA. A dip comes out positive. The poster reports -0.8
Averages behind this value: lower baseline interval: 5.05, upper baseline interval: 4.88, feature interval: 5.19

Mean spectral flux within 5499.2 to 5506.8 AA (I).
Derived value 5.03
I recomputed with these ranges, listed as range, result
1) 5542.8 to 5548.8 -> 5.18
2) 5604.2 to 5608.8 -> 5.1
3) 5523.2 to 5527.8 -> 5.12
